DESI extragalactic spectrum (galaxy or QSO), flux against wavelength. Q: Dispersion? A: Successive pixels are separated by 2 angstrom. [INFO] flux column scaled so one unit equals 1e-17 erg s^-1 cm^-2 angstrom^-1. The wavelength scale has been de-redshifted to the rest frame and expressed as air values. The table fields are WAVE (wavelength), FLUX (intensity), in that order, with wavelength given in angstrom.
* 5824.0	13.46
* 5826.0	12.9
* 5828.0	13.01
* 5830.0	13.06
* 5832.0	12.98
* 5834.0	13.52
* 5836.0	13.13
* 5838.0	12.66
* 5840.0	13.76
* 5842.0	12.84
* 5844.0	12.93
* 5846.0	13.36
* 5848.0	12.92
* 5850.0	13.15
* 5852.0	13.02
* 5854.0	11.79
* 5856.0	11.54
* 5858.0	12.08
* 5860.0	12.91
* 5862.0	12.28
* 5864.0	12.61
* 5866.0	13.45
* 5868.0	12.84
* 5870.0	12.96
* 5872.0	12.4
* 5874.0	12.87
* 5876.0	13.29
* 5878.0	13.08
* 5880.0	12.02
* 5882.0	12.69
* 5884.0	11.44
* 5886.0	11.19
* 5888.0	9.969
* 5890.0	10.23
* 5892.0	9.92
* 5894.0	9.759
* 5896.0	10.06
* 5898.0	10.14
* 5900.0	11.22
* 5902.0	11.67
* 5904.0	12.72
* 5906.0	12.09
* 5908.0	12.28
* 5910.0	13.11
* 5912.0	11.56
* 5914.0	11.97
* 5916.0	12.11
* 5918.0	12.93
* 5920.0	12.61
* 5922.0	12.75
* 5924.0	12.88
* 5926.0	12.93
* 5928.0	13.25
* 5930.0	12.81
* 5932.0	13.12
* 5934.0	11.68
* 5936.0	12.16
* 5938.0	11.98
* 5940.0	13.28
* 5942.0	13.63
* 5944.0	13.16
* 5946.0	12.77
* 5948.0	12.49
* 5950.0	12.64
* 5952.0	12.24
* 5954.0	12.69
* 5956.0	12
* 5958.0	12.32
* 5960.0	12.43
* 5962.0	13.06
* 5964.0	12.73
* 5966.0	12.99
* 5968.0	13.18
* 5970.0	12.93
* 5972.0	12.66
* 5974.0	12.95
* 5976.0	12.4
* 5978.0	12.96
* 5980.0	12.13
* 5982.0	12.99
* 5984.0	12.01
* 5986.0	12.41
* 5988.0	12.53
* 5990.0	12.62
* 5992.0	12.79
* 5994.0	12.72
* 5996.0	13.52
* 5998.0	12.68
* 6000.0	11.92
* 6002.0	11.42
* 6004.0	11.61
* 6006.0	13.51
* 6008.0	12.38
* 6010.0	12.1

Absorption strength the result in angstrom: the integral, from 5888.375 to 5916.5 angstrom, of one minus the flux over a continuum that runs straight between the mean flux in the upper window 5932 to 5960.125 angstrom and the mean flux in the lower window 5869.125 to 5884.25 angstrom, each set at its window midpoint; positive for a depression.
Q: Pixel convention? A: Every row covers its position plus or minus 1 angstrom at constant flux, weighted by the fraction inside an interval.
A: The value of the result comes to 2.93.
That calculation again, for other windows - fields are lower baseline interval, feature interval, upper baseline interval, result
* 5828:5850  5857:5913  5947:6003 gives 4.5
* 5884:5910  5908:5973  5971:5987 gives -4.5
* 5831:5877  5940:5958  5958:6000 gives 0.0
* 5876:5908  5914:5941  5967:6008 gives -1.9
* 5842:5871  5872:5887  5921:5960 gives 0.4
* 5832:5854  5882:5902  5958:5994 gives 3.6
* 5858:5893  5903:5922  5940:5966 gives 0.0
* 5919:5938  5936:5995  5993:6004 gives -0.8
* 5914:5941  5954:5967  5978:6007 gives 0.0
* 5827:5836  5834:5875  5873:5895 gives -1.3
